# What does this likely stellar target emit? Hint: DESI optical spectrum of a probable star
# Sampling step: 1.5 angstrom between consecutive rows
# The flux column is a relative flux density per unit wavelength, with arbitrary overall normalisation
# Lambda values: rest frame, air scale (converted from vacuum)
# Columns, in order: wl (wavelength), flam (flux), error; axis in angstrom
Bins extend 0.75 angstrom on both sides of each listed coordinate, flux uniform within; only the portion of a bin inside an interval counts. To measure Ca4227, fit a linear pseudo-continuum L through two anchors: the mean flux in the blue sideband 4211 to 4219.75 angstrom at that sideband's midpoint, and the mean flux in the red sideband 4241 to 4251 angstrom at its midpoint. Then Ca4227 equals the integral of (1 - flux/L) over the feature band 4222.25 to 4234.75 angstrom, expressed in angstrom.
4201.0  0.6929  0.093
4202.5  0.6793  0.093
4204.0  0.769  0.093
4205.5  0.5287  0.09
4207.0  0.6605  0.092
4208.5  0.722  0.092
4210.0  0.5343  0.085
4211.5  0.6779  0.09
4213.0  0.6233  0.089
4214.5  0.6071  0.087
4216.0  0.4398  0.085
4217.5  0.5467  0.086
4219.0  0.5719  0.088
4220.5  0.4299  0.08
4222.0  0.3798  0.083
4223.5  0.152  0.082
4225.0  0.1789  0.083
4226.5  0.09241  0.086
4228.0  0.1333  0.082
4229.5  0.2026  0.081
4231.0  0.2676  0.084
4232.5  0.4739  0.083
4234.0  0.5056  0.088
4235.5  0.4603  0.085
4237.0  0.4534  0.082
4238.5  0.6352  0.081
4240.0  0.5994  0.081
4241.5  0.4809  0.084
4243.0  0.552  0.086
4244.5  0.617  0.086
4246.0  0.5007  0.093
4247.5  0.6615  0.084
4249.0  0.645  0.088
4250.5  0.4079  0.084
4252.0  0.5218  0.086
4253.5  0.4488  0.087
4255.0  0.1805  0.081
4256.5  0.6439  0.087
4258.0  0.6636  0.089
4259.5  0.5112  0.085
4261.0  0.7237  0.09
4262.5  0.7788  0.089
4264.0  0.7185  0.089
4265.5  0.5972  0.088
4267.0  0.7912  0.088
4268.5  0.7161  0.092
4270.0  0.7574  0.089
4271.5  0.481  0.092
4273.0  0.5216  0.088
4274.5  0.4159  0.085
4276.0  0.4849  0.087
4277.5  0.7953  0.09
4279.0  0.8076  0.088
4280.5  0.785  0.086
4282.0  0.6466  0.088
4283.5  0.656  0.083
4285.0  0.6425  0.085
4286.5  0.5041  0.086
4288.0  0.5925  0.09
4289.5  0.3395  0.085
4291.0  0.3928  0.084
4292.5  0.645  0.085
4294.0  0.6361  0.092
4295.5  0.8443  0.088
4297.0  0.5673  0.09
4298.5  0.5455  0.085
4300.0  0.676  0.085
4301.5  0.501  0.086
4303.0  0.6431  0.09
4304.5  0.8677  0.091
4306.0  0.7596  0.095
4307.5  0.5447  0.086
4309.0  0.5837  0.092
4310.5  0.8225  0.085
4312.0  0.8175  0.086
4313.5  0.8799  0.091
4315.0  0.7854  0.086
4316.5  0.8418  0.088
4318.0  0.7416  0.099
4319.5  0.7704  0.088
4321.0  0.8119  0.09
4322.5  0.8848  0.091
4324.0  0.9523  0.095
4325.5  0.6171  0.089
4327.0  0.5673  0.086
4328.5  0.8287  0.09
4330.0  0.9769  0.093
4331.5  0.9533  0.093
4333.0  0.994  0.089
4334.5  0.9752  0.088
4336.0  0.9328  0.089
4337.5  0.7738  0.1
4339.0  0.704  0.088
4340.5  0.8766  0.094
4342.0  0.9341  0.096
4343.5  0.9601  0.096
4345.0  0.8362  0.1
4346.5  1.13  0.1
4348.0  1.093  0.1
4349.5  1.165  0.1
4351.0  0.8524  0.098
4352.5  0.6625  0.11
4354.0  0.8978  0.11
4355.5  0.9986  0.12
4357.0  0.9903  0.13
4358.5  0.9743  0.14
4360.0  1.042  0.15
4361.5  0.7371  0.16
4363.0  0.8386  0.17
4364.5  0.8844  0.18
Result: 6.9 angstrom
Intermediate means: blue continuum 0.575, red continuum 0.558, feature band 0.256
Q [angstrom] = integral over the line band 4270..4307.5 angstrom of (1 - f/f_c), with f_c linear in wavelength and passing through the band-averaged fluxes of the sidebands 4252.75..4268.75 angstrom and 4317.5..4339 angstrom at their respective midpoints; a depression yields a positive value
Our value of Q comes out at 4.76 angstrom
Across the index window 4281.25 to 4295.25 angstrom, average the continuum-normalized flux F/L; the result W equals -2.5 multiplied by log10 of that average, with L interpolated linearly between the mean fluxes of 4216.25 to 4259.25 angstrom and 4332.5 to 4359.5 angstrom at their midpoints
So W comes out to 0.17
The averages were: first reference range 0.444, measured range 0.572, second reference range 0.931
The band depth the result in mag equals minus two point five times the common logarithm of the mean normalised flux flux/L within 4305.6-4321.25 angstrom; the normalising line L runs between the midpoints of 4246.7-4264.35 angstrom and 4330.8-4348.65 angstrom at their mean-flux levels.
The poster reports 0.08 mag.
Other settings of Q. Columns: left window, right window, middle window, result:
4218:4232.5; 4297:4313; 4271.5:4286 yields -2.2 angstrom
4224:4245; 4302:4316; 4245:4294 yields -3.5 angstrom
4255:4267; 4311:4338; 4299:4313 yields 1.6 angstrom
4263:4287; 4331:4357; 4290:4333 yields 3.6 angstrom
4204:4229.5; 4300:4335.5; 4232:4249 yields -0.3 angstrom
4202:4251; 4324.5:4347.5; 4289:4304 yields 3.0 angstrom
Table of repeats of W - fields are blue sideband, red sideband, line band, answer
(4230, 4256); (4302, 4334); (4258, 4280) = -0.10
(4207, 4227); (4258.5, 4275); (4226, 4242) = 0.33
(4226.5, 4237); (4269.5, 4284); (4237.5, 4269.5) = -0.24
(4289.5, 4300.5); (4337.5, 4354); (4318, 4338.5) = -0.05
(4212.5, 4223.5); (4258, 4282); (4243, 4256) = 0.17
